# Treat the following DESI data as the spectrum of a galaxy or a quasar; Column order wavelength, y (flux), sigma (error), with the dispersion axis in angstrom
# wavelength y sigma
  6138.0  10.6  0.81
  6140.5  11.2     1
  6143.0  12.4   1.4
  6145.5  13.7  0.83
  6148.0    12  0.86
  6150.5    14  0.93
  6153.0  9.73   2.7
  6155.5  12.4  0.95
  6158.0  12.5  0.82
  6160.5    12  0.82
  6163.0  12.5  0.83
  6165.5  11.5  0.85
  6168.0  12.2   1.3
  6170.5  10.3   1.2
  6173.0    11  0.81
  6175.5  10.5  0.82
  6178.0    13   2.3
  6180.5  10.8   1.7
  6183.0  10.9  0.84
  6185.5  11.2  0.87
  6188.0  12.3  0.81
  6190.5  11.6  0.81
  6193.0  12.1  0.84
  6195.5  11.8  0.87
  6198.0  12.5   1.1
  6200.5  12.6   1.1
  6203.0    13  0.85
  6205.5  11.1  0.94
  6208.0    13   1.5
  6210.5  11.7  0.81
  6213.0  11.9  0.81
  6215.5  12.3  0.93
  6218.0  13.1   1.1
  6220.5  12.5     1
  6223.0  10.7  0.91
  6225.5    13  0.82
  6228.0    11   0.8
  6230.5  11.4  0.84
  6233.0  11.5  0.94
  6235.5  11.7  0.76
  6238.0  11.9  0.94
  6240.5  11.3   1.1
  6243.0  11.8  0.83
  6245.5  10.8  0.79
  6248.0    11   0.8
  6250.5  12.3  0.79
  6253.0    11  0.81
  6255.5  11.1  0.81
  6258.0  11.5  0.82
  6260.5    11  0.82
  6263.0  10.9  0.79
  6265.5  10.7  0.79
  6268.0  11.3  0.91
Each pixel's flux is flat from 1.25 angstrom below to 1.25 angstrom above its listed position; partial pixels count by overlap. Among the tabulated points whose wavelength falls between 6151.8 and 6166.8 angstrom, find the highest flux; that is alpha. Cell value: 12.5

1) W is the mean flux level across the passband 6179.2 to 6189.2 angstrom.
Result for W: 11.3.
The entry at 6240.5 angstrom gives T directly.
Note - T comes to 11.3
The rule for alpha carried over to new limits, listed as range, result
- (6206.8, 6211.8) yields 13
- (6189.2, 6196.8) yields 12.1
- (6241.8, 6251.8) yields 12.3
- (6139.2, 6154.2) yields 14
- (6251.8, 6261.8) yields 11.5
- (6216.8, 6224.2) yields 13.1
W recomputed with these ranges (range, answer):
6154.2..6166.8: 12.2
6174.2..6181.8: 11.4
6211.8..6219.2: 12.4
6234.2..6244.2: 11.7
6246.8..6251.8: 11.7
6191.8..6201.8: 12.3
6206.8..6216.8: 12.2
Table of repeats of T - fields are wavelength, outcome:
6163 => 12.5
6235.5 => 11.7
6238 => 11.9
